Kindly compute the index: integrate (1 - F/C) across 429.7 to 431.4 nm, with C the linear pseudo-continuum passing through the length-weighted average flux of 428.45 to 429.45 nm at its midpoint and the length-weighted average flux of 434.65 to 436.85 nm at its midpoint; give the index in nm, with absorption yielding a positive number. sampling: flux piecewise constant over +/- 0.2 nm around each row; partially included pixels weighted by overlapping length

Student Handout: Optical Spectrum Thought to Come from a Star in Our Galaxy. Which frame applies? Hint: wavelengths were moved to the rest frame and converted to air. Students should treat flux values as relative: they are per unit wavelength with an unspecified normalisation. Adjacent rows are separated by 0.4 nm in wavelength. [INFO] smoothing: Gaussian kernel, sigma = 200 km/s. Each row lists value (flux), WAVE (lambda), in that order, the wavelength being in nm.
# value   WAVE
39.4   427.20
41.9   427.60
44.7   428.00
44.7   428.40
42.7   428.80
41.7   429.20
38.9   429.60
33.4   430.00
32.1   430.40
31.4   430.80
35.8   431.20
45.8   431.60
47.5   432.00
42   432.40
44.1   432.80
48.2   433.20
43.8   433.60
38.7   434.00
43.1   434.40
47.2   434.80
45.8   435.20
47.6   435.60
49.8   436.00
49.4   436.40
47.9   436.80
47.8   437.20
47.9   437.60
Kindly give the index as 0.40 nm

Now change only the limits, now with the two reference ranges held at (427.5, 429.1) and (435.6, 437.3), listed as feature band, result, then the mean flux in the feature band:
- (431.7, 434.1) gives 0.11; 44.3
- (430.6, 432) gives 0.20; 39.1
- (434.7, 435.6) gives 0.02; 46.7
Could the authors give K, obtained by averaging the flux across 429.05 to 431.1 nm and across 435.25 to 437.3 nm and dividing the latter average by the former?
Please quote 1.37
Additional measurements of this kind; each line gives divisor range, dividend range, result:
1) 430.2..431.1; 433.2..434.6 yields 1.33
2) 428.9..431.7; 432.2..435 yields 1.19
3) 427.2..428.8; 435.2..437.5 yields 1.12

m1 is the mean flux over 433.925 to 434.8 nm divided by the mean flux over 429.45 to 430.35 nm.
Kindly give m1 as 1.21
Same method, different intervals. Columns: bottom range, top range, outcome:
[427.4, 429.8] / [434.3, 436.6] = 1.12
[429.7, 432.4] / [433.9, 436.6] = 1.22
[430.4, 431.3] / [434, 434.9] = 1.32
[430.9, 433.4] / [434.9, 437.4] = 1.11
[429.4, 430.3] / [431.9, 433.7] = 1.26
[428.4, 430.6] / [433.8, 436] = 1.17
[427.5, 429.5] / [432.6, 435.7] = 1.04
